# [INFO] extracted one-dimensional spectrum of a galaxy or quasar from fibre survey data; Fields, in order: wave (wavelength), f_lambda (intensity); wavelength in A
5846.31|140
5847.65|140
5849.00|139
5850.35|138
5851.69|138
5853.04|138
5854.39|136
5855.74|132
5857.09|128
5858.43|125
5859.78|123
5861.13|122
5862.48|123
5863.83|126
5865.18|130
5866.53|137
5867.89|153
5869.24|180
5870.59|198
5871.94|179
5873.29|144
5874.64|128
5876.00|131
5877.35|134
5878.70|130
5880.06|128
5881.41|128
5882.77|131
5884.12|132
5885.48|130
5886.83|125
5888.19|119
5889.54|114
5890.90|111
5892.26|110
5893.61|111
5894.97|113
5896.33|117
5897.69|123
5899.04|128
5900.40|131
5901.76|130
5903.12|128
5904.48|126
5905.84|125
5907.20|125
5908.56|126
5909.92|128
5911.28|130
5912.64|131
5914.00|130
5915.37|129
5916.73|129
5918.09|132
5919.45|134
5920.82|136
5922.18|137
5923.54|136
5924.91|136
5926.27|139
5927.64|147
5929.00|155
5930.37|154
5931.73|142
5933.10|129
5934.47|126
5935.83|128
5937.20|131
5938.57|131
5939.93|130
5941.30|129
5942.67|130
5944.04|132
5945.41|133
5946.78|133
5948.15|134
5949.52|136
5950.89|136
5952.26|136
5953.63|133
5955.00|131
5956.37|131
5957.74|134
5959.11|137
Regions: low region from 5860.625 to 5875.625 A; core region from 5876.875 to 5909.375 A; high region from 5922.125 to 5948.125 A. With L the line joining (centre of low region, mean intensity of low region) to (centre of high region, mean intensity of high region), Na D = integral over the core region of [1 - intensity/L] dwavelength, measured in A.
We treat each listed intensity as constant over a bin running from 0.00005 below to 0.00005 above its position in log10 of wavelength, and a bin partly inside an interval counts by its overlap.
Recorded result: 4.3 A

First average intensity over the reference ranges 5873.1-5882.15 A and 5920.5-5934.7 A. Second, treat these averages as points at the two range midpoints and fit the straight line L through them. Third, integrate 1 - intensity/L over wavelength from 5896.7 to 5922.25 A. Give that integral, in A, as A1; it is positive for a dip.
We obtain 1.48 A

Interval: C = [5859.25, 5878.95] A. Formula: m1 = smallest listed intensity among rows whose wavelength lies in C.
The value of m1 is 122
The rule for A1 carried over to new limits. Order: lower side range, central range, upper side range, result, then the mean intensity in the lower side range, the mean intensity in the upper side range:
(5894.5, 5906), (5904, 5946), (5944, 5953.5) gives -1.1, 125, 134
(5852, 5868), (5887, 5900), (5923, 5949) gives 1.5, 130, 135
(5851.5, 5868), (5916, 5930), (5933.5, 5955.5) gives -0.7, 131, 132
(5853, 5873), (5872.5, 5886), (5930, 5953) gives 0.8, 142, 133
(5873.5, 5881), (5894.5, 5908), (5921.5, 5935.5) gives 1.0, 131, 140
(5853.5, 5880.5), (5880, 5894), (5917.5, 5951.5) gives 1.7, 139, 135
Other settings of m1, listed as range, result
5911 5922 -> 129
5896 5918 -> 117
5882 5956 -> 110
